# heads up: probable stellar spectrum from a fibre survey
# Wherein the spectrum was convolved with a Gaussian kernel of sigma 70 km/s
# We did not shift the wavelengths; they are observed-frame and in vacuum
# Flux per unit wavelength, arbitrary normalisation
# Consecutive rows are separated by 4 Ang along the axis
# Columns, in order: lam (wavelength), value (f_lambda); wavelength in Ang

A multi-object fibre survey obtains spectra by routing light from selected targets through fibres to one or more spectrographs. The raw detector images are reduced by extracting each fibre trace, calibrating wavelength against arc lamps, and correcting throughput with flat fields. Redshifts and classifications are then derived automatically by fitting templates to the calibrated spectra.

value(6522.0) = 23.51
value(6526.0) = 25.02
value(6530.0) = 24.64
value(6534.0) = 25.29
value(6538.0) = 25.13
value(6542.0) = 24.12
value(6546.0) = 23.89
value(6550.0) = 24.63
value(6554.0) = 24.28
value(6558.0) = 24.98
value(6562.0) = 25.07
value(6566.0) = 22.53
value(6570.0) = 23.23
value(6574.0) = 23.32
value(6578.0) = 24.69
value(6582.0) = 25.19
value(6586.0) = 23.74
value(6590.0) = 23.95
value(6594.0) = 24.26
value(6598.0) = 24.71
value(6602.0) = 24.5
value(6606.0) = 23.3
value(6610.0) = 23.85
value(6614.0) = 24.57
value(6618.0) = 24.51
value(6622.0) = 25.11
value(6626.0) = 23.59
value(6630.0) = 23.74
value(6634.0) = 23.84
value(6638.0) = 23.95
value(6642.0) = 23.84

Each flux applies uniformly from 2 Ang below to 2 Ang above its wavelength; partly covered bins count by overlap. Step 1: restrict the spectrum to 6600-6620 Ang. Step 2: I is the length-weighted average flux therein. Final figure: 24.1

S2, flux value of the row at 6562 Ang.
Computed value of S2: 25.07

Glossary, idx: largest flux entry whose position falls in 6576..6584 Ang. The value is 25.19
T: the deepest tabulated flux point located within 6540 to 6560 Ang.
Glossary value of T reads 23.89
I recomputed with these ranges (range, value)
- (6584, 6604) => 24.2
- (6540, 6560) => 24.4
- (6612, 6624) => 24.7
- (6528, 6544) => 24.8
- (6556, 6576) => 23.8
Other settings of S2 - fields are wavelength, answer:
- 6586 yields 23.74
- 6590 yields 23.95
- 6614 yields 24.57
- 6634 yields 23.84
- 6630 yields 23.74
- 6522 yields 23.51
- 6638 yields 23.95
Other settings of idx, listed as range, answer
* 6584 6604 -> 24.71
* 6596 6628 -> 25.11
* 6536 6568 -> 25.13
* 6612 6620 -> 24.57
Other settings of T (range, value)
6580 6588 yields 23.74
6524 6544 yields 24.12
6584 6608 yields 23.3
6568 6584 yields 23.23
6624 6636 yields 23.59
